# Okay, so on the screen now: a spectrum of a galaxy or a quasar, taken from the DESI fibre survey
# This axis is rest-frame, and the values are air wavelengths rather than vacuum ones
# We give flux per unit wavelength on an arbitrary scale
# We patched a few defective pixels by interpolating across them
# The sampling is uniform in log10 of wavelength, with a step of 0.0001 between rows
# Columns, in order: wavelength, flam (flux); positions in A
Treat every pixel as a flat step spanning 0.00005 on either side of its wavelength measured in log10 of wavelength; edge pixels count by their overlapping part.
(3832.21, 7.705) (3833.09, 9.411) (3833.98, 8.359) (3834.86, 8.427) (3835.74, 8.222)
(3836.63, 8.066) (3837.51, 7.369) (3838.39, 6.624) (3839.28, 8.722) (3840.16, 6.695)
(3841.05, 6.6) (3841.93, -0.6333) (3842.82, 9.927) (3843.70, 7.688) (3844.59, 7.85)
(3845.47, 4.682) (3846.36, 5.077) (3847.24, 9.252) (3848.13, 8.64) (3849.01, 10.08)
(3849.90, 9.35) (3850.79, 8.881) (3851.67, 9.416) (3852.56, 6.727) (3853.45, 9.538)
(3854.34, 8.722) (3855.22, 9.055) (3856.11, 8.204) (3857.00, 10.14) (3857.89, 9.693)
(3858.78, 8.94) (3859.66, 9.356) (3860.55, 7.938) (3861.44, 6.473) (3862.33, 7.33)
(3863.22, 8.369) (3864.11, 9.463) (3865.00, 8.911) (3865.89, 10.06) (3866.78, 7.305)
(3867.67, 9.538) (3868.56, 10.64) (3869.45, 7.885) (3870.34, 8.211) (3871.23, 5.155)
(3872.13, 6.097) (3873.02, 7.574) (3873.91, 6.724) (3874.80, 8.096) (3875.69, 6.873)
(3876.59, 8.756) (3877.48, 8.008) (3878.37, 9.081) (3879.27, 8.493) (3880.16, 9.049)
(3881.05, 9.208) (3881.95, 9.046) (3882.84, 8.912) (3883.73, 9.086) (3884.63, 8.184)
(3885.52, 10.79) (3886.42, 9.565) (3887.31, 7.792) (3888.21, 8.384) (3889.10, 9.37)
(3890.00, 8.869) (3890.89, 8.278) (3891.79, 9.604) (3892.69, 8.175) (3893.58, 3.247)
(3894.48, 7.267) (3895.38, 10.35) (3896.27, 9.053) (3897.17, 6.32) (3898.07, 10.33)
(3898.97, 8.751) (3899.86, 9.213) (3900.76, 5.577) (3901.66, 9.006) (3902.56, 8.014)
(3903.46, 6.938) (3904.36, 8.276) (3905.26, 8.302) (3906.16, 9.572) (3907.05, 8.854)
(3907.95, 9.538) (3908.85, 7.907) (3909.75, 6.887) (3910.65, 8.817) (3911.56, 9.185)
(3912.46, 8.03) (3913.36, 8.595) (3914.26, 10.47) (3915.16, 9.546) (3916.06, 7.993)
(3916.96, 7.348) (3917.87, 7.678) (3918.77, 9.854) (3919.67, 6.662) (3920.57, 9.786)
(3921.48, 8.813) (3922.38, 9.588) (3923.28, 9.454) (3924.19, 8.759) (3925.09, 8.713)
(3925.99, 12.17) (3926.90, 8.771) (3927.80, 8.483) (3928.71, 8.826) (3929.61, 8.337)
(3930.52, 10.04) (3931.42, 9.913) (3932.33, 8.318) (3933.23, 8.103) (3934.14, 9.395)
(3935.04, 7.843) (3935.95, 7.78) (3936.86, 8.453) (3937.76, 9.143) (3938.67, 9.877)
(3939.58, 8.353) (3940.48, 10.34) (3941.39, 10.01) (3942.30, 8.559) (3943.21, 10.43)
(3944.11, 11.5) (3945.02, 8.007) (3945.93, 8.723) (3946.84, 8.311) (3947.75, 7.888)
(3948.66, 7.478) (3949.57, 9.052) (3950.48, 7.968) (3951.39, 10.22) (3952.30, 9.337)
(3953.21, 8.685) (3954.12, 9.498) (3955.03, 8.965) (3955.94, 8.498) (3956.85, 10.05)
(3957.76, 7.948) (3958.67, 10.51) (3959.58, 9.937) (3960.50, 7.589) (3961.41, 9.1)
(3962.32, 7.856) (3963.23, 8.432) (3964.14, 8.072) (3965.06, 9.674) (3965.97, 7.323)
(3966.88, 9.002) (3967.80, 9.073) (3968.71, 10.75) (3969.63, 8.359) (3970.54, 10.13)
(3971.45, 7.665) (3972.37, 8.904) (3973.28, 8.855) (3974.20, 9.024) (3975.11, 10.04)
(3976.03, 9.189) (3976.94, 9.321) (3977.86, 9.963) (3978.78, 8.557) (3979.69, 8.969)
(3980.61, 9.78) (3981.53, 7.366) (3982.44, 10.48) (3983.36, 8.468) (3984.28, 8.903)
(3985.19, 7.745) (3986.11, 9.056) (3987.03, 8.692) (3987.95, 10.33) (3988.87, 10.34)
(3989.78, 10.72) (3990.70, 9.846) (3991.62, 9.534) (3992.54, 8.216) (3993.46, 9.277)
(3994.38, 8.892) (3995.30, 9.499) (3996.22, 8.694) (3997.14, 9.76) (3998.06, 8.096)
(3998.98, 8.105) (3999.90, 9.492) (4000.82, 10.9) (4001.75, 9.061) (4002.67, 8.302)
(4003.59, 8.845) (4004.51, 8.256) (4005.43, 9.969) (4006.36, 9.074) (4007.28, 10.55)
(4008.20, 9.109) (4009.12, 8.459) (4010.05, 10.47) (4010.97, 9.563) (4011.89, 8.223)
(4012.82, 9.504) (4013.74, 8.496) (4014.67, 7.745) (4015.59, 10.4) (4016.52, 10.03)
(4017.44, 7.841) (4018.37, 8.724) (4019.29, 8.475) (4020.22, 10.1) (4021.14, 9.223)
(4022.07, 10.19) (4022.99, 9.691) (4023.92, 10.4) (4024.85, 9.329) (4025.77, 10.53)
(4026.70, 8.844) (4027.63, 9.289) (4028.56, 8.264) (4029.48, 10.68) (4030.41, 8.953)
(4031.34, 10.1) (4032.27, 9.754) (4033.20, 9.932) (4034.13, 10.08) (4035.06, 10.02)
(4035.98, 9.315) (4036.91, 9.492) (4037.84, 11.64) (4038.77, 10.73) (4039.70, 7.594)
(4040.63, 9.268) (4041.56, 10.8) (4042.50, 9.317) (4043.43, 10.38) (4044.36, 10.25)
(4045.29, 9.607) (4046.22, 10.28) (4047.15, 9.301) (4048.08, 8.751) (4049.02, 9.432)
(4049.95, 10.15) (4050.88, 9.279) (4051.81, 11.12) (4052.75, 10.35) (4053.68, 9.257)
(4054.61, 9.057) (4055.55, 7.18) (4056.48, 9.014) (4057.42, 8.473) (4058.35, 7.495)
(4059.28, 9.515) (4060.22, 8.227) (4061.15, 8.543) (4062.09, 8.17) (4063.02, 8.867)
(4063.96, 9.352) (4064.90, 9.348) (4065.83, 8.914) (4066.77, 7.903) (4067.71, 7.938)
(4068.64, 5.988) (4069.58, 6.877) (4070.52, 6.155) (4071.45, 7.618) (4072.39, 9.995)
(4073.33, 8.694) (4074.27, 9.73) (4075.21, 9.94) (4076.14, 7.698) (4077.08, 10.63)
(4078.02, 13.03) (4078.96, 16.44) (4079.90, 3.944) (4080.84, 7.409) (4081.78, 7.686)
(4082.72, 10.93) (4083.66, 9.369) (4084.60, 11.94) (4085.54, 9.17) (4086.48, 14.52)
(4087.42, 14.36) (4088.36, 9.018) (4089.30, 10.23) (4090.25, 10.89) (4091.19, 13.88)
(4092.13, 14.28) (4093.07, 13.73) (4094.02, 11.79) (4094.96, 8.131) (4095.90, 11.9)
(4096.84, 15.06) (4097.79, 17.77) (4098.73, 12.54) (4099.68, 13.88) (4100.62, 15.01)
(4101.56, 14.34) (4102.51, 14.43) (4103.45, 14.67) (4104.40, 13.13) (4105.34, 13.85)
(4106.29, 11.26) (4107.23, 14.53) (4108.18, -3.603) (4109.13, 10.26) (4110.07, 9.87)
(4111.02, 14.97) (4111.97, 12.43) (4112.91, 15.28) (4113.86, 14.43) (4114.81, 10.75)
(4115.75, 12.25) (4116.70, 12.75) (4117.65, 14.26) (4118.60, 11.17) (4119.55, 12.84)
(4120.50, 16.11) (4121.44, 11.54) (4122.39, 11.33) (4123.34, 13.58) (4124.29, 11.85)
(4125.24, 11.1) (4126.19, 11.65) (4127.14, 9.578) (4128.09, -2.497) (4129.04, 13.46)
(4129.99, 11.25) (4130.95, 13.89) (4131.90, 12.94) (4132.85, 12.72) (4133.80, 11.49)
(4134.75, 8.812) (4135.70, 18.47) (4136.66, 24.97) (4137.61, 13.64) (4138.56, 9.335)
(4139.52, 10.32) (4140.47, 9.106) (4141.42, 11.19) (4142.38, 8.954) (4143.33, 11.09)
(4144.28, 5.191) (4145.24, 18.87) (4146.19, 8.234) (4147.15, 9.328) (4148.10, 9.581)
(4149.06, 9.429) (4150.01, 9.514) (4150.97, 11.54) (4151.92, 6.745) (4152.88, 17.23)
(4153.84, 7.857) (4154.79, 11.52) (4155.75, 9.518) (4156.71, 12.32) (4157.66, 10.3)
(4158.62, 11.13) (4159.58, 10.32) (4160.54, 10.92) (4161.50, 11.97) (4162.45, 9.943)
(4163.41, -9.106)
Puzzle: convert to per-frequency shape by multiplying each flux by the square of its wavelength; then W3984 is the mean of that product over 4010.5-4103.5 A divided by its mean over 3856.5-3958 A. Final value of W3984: 1.2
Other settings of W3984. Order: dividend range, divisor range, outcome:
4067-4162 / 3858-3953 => 1.45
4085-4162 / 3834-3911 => 1.63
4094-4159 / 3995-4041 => 1.33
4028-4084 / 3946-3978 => 1.08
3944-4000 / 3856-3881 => 1.14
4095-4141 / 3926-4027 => 1.45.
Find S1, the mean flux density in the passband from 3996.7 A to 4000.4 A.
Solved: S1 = 8.89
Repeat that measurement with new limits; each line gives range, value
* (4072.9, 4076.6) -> 9.03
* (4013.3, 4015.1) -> 8.1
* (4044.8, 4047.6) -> 9.75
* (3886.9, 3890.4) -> 8.6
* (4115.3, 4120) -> 12.6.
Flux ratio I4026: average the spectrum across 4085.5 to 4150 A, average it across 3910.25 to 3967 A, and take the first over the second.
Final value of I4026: 1.35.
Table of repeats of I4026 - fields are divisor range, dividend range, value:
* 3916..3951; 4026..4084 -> 1.04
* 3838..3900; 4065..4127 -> 1.38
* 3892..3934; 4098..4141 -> 1.43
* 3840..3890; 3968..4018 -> 1.11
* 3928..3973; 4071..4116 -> 1.29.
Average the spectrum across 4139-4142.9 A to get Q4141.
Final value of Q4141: 9.9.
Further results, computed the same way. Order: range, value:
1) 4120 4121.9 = 13.9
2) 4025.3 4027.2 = 9.68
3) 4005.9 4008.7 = 9.59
